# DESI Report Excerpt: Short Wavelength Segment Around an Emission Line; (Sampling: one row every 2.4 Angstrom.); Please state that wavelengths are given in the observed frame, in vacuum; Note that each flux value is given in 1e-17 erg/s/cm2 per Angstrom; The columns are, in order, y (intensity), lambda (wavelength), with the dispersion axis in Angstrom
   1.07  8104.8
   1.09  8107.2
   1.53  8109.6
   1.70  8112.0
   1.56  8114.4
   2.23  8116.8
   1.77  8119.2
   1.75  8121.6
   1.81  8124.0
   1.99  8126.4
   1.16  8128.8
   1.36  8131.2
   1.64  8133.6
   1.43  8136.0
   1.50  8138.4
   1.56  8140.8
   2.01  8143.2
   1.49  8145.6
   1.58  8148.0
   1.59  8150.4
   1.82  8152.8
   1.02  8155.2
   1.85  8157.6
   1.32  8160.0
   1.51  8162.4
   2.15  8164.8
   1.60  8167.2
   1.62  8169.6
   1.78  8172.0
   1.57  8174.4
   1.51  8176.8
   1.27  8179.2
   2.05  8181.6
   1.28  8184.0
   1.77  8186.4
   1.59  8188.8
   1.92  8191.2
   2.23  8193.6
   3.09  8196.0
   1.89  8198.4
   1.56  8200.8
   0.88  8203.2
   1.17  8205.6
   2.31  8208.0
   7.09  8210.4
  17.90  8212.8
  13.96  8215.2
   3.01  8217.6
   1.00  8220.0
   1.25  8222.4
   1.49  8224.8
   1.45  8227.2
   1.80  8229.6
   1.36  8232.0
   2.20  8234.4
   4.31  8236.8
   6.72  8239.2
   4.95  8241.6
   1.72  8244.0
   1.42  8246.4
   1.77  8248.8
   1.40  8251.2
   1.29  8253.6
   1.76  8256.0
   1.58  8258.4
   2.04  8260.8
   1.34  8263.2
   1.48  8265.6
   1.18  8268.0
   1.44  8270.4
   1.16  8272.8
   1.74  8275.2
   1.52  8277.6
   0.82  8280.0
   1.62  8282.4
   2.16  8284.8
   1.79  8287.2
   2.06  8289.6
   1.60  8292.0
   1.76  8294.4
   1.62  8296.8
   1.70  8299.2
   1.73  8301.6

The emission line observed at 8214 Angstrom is H-alpha 6563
